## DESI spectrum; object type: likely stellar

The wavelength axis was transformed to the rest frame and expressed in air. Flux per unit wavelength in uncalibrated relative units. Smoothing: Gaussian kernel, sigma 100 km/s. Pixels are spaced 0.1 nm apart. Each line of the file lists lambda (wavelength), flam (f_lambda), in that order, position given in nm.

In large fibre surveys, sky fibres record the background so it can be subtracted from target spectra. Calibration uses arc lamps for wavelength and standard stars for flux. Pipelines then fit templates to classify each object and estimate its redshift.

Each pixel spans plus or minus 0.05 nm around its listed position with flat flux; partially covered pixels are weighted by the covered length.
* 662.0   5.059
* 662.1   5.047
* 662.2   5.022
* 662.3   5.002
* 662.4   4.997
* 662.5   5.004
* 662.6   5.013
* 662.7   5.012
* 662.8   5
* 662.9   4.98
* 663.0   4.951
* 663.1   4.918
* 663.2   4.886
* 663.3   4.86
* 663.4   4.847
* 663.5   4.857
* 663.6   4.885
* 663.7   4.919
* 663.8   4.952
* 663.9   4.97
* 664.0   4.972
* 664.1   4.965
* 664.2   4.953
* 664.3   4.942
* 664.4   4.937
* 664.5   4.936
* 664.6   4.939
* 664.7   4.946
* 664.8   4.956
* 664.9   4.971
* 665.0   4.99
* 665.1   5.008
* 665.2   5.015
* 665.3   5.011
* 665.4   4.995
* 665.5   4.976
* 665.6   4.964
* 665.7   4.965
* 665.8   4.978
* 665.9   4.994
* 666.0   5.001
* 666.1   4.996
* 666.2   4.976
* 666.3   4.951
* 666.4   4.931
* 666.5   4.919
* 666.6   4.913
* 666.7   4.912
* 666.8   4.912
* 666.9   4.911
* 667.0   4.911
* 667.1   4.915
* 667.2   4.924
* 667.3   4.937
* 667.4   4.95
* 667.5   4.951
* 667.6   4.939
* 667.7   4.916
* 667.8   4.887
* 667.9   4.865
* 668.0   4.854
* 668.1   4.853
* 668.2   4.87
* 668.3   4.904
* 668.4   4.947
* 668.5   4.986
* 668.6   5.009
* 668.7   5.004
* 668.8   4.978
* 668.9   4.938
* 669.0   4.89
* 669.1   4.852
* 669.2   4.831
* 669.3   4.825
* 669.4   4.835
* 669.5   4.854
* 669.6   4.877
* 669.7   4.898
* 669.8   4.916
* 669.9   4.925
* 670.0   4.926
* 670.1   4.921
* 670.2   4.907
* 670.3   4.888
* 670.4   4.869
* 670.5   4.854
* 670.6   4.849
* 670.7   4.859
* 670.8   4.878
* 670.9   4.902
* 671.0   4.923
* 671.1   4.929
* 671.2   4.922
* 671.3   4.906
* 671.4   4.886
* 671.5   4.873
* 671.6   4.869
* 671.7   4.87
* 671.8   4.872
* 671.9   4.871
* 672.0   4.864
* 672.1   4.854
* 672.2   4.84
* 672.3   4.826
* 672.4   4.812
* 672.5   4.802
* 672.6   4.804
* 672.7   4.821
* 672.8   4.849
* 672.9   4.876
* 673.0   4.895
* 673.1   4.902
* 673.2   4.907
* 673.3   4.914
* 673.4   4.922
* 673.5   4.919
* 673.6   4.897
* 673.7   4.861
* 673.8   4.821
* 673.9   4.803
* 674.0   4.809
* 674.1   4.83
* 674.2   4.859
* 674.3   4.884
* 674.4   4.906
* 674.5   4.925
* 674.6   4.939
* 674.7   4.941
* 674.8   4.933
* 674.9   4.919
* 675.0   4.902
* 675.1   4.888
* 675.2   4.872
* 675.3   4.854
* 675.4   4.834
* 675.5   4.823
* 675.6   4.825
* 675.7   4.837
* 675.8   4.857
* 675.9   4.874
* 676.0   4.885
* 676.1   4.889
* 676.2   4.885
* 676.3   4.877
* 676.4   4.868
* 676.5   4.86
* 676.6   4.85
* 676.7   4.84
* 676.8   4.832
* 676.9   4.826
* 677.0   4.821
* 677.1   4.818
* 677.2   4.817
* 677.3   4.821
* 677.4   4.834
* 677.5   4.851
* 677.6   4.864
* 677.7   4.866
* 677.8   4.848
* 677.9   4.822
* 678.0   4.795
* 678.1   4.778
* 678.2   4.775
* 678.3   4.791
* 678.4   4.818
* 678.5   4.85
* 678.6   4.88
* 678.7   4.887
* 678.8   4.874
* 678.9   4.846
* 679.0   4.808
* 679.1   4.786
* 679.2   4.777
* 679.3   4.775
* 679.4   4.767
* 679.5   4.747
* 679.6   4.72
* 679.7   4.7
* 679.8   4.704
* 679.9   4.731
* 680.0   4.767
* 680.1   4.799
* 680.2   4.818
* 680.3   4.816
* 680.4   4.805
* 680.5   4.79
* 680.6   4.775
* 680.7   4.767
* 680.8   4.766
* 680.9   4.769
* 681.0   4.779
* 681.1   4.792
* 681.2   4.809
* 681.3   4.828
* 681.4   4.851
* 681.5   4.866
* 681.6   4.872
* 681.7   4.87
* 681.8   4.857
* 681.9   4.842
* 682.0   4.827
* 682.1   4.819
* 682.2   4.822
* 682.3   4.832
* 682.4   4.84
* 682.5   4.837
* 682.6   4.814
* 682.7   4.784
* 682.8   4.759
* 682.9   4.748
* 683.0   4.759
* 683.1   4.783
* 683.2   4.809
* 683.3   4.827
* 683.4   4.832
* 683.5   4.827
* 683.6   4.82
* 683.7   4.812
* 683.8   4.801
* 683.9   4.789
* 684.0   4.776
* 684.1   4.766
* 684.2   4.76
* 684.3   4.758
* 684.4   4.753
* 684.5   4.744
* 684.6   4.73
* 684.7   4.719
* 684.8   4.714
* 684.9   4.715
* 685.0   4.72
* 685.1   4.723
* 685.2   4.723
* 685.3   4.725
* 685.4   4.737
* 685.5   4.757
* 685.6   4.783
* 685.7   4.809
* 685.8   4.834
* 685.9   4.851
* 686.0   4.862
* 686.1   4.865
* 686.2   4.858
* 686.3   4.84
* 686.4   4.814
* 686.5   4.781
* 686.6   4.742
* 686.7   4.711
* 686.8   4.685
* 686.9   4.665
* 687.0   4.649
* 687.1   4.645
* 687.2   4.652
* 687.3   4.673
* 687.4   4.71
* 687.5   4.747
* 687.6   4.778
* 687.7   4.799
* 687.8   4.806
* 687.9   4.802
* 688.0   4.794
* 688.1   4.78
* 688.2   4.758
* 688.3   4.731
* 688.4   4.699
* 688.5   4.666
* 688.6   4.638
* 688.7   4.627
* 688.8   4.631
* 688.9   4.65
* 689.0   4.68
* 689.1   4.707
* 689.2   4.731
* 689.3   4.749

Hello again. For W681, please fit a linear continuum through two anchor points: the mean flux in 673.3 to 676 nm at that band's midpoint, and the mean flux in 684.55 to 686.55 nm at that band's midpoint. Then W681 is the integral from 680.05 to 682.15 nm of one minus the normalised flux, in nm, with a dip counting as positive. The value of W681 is 0.00 nm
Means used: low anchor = 4.88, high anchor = 4.78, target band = 4.82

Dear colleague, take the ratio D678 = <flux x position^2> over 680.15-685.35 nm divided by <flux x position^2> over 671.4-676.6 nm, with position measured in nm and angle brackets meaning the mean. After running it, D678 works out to 1.01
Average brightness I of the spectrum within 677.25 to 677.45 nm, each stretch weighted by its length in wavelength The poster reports 4.83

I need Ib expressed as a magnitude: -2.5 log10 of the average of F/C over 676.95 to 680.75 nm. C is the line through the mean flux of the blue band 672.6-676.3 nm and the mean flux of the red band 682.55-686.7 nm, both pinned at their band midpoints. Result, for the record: 0.01 mag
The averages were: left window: 4.88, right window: 4.78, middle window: 4.8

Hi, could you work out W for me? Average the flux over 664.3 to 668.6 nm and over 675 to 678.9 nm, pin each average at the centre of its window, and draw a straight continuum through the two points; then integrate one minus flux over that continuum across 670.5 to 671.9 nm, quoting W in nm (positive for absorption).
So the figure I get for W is 0.00 nm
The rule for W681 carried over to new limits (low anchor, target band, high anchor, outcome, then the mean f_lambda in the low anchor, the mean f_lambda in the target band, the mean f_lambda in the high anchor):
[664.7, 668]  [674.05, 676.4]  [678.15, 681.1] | -0.02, 4.95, 4.88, 4.79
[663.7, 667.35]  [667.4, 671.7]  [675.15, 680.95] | 0.01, 4.96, 4.9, 4.82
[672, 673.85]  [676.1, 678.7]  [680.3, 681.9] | 0.00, 4.86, 4.84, 4.81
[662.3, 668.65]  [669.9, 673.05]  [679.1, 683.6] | 0.01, 4.94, 4.87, 4.8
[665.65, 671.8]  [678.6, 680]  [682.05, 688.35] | 0.01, 4.91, 4.78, 4.77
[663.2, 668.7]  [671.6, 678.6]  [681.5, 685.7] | 0.01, 4.94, 4.86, 4.79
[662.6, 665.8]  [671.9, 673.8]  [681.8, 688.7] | 0.00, 4.95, 4.86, 4.77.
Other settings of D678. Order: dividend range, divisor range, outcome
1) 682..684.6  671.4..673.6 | 1.02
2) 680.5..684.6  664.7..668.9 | 1.02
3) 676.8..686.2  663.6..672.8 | 1.02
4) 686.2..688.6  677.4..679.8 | 1.01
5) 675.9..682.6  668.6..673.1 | 1.01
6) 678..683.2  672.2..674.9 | 1.01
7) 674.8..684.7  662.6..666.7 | 1.02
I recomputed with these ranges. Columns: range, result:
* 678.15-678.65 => 4.82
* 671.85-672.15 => 4.86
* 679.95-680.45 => 4.8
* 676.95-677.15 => 4.82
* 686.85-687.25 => 4.65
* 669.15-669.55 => 4.84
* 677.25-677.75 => 4.85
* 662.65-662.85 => 5.01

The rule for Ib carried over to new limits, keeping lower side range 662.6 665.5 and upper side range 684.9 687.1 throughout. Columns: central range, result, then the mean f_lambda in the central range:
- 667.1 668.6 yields 0.00 mag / 4.92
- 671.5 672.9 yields 0.01 mag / 4.84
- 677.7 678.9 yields 0.00 mag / 4.83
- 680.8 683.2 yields 0.00 mag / 4.81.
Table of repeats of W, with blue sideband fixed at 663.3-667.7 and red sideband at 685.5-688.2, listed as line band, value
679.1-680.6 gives 0.02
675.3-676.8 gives 0.00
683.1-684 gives 0.00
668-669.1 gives 0.00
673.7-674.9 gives 0.00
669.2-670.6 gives 0.01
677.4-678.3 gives 0.00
